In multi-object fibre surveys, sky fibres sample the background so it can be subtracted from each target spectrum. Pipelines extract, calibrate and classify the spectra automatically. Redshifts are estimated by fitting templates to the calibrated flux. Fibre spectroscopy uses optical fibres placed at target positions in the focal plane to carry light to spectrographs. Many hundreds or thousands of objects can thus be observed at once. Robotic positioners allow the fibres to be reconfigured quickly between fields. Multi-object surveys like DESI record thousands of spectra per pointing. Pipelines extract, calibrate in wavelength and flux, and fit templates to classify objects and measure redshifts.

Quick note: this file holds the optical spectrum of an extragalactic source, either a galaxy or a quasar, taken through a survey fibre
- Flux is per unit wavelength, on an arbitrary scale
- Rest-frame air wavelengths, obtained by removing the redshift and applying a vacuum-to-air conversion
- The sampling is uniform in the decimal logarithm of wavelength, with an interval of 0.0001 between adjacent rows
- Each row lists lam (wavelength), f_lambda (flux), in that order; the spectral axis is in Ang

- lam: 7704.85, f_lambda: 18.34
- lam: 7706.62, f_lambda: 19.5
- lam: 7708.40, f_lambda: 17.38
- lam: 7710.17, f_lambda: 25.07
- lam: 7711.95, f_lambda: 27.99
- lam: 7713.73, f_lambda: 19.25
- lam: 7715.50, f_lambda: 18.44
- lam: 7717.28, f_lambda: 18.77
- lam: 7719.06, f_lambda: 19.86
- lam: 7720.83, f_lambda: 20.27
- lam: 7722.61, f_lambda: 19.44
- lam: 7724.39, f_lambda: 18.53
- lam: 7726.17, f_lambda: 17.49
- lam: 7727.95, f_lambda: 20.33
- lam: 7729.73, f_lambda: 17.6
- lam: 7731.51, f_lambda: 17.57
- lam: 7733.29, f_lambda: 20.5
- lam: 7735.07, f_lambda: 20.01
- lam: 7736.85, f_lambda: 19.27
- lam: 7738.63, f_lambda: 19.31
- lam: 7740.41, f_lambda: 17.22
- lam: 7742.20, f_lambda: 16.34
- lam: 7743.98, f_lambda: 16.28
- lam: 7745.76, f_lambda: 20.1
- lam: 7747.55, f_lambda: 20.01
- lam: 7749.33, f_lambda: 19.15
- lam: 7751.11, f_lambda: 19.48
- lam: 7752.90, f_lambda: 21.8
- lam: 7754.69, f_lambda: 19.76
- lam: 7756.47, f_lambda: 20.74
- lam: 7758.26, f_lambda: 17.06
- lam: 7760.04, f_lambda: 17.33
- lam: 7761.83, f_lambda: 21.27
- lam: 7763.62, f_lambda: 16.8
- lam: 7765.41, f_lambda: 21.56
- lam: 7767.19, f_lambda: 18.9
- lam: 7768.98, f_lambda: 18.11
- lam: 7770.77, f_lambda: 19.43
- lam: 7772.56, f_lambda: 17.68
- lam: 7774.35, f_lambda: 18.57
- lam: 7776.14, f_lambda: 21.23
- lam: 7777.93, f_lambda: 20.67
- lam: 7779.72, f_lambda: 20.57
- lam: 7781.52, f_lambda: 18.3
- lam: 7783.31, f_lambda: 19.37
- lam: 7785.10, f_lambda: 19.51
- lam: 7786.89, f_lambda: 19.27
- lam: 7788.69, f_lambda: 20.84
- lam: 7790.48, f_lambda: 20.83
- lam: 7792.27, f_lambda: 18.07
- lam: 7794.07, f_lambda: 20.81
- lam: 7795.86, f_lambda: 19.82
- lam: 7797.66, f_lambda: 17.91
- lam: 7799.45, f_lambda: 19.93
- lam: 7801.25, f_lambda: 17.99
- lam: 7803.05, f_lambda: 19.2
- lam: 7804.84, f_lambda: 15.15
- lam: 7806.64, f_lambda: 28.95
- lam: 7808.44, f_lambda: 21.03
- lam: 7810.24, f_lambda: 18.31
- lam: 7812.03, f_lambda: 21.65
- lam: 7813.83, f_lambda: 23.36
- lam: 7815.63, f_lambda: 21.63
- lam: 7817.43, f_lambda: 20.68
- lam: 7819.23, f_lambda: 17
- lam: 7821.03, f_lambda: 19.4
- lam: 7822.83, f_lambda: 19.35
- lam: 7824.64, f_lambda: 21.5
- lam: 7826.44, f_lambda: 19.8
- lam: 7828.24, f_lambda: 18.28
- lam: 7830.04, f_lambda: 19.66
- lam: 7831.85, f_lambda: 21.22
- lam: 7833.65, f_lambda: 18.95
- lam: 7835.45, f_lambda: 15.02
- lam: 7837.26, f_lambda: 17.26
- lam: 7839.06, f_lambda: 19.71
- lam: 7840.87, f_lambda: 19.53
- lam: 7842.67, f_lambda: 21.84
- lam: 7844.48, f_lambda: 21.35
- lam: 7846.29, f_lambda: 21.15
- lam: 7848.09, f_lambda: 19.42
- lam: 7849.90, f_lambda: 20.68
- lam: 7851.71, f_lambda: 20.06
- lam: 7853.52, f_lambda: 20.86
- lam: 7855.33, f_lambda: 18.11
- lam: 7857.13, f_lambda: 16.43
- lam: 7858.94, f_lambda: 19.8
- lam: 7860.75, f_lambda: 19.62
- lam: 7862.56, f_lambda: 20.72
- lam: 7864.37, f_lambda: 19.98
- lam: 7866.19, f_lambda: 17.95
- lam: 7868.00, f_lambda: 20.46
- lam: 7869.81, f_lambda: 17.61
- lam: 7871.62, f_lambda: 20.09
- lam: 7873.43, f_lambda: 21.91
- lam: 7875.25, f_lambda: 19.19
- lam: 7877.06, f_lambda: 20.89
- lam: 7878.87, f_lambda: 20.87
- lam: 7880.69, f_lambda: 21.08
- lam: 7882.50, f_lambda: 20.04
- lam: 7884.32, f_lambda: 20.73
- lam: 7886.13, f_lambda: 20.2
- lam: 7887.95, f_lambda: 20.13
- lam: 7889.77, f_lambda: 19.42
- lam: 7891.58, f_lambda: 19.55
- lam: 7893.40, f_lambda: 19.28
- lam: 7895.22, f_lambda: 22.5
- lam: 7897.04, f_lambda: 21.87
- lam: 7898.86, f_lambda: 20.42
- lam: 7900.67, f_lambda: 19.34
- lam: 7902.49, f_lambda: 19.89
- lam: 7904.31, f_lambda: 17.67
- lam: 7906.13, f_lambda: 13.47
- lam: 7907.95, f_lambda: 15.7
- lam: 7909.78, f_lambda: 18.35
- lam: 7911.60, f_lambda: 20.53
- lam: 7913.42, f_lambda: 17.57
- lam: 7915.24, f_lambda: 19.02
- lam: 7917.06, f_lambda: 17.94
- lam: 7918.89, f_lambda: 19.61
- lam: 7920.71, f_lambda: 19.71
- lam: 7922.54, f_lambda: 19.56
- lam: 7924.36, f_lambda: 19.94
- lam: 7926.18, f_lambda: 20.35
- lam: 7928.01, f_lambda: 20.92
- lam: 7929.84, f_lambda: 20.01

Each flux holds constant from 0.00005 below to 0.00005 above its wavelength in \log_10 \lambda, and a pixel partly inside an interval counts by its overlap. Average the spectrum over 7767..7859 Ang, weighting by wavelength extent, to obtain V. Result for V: 19.7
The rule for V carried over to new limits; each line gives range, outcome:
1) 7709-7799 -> 19.5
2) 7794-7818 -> 20.4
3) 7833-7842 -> 18.2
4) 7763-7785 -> 19.3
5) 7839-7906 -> 19.9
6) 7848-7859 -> 19.3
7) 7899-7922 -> 18.3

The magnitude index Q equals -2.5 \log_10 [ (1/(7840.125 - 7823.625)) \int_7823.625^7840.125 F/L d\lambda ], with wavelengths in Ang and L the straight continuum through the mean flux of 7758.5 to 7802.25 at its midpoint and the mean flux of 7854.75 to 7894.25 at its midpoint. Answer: 0.029 mag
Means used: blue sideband 19.3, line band 19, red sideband 19.7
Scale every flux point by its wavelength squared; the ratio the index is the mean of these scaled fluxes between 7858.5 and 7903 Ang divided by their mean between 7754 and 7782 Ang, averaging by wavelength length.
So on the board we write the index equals 1.08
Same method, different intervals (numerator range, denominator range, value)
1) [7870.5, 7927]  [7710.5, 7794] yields 1.05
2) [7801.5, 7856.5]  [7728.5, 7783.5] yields 1.06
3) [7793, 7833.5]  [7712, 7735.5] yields 1.06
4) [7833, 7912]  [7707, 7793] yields 1.04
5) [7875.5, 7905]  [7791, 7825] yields 1.03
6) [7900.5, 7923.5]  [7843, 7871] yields 0.94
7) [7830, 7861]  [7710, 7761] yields 1.03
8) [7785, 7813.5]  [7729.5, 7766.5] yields 1.07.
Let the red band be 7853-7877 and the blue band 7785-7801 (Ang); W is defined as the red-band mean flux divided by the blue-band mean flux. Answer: 0.99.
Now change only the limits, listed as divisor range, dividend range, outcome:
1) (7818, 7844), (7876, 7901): 1.06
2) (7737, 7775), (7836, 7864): 1.04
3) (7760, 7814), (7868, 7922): 0.99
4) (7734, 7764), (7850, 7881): 1.04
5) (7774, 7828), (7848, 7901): 1.00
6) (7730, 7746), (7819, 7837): 1.03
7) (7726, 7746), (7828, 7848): 1.05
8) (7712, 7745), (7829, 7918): 1.03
